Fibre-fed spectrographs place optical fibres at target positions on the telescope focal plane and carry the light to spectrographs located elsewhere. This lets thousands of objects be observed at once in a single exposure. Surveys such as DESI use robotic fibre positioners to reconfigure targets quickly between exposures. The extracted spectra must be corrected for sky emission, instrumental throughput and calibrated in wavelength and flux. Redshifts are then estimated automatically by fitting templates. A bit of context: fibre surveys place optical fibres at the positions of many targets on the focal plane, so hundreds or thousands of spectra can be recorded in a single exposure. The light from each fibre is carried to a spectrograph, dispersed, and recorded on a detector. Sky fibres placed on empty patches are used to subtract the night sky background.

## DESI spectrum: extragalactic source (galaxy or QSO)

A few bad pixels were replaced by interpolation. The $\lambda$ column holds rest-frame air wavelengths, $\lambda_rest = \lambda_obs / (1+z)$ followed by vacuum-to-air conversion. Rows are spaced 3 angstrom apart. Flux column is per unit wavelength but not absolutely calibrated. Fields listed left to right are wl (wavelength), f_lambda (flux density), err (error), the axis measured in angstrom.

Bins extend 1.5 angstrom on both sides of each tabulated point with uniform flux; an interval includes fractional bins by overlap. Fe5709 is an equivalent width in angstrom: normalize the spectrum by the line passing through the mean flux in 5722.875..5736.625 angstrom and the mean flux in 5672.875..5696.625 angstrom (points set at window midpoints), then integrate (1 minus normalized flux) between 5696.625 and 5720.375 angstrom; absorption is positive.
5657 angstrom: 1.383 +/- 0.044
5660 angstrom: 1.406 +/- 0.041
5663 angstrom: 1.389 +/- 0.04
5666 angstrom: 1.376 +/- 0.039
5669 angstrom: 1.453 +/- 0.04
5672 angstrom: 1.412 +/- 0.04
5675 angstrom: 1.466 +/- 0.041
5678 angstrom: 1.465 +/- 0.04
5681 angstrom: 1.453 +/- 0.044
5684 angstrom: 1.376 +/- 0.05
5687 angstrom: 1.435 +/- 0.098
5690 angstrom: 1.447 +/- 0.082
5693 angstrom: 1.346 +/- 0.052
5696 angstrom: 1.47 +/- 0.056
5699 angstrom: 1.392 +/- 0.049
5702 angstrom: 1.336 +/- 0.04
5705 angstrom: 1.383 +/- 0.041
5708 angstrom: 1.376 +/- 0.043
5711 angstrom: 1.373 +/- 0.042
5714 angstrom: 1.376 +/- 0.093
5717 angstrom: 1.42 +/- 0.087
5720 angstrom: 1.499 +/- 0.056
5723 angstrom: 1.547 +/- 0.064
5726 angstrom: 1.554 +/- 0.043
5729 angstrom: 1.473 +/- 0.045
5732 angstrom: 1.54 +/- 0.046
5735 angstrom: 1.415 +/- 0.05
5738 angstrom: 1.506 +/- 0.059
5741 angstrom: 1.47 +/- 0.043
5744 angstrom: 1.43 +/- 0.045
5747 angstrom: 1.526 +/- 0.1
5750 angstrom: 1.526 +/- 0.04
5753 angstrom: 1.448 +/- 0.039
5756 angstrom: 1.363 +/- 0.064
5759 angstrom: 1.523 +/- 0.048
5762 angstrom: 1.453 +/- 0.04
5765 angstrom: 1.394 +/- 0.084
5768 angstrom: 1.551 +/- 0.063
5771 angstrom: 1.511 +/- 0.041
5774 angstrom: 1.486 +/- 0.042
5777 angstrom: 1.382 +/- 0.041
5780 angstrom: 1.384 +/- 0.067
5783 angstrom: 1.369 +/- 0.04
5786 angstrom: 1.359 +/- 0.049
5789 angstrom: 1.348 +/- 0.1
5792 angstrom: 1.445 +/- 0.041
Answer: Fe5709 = 1.2 angstrom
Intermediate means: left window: 1.43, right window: 1.5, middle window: 1.39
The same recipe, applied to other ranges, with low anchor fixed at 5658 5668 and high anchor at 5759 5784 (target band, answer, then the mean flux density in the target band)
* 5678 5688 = -0.2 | 1.43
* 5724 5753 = -1.2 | 1.49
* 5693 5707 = 0.2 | 1.39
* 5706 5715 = 0.3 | 1.38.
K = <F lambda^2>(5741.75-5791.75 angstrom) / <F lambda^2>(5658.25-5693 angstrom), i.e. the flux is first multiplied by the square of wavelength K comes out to 1.0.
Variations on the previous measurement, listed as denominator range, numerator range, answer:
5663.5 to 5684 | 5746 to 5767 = 1.05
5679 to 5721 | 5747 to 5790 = 1.05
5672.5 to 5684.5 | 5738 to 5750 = 1.05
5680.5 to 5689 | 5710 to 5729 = 1.04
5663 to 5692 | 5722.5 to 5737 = 1.07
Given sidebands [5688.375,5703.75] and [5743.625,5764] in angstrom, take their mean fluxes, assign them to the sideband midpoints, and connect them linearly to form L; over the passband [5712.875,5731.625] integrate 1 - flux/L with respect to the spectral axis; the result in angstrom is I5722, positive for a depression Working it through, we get -0.7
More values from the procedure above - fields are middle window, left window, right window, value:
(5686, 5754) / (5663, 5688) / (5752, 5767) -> -0.65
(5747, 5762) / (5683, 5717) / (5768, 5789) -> -0.62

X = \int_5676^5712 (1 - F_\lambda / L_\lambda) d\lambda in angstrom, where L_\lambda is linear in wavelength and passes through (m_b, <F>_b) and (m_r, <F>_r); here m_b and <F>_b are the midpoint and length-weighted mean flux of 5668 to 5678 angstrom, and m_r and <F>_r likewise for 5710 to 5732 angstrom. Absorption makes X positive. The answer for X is 1.26 angstrom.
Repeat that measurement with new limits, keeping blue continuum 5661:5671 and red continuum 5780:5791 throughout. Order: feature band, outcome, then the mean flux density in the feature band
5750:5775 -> -1.7 angstrom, 1.47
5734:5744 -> -0.6 angstrom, 1.46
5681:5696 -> -0.2 angstrom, 1.41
